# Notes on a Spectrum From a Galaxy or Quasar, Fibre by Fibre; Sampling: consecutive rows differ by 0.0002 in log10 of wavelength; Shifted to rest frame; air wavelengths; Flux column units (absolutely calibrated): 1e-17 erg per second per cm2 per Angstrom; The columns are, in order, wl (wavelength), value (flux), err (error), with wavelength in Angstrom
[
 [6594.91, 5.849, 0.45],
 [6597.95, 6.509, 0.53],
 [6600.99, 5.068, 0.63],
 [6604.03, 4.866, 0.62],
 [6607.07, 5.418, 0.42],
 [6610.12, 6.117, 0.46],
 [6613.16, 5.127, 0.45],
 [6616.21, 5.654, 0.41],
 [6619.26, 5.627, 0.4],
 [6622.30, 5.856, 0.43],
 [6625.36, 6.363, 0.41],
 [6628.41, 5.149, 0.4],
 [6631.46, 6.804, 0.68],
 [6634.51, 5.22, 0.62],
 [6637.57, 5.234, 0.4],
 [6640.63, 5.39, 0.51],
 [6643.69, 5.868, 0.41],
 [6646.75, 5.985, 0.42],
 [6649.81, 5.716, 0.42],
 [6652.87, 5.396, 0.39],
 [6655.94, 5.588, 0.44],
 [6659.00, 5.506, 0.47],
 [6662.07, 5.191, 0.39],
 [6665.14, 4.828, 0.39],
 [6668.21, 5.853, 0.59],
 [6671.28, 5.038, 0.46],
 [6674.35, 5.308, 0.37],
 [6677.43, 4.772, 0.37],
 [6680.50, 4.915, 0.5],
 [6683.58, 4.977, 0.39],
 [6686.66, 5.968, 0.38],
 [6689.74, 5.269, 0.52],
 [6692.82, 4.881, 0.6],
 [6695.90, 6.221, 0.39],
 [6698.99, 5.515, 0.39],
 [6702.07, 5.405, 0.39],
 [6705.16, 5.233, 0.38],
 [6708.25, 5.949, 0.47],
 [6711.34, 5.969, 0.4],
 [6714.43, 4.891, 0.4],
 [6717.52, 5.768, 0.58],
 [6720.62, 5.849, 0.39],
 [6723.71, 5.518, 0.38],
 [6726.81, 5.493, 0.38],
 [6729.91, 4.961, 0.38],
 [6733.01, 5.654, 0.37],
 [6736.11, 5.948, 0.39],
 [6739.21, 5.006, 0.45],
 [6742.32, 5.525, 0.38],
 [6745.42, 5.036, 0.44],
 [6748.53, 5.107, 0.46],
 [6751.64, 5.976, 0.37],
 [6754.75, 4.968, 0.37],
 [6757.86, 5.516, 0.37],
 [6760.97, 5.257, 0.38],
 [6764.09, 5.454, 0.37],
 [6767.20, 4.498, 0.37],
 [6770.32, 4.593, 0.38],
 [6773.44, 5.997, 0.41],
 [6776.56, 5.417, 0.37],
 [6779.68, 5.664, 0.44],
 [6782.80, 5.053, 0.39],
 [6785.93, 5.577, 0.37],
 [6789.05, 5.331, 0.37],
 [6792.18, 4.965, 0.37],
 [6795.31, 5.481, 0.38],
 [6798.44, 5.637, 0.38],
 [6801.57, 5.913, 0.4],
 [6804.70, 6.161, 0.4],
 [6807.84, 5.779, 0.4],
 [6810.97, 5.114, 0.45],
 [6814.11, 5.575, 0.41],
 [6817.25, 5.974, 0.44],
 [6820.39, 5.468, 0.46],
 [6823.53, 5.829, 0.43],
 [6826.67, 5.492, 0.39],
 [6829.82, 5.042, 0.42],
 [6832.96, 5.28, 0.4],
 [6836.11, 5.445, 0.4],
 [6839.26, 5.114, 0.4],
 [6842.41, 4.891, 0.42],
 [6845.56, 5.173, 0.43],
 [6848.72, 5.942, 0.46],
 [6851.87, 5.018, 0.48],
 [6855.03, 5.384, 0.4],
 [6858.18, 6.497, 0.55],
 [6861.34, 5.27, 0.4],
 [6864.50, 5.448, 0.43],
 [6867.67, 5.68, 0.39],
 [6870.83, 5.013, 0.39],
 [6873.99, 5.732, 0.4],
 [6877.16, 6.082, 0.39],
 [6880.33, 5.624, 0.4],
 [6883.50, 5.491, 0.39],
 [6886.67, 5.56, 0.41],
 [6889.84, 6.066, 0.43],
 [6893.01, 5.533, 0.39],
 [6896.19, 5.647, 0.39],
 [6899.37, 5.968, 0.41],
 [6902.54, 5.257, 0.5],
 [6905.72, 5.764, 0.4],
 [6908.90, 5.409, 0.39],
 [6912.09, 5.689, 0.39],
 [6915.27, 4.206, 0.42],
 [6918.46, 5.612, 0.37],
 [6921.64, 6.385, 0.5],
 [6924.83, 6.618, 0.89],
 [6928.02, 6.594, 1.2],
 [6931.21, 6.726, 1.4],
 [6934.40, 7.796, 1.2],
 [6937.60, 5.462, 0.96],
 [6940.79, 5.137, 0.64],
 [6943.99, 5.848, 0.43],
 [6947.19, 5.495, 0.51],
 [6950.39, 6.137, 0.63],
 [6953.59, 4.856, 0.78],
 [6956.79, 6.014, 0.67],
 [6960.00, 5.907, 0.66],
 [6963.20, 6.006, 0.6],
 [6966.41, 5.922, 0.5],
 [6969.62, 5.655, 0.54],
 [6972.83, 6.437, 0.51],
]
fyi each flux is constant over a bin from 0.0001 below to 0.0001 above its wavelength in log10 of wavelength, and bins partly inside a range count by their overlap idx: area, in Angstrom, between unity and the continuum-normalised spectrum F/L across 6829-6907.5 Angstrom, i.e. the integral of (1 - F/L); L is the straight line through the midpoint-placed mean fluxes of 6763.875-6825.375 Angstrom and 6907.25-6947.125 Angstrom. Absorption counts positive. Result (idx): 2.9 Angstrom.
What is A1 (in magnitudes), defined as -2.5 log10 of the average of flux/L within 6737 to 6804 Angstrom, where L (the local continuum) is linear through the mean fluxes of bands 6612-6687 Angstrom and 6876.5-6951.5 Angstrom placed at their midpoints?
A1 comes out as 0.06 mag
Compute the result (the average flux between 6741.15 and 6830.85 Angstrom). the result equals 5.43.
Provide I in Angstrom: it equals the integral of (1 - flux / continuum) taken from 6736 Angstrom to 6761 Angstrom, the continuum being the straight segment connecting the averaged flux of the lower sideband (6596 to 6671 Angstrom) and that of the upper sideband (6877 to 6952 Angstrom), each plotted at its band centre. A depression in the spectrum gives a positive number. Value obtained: 1.5 Angstrom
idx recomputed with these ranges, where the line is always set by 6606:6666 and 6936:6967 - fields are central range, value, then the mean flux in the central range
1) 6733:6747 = 0.6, 5.41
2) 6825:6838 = 0.8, 5.31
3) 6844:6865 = 0.4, 5.54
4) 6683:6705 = 0.6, 5.47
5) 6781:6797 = 1.0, 5.29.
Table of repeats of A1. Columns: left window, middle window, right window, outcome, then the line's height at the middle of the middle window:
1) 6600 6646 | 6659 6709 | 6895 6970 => 0.06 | 5.65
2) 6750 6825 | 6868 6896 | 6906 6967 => 0.02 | 5.73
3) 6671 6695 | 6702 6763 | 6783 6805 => -0.03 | 5.33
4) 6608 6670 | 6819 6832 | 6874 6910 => 0.04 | 5.66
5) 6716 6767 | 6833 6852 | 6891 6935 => 0.08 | 5.7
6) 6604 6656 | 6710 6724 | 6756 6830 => -0.01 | 5.55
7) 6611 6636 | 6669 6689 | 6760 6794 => 0.07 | 5.56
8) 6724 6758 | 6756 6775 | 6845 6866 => 0.04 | 5.42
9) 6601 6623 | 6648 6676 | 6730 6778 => 0.01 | 5.42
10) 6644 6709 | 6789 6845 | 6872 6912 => 0.02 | 5.58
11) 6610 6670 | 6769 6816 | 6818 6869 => 0.00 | 5.48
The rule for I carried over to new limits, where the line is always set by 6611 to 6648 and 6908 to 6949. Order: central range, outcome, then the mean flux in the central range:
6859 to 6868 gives 0.54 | 5.52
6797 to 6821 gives 0.51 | 5.71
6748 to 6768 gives 1.75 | 5.29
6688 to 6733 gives 2.01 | 5.5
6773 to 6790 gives 0.98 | 5.48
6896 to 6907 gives 0.47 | 5.66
